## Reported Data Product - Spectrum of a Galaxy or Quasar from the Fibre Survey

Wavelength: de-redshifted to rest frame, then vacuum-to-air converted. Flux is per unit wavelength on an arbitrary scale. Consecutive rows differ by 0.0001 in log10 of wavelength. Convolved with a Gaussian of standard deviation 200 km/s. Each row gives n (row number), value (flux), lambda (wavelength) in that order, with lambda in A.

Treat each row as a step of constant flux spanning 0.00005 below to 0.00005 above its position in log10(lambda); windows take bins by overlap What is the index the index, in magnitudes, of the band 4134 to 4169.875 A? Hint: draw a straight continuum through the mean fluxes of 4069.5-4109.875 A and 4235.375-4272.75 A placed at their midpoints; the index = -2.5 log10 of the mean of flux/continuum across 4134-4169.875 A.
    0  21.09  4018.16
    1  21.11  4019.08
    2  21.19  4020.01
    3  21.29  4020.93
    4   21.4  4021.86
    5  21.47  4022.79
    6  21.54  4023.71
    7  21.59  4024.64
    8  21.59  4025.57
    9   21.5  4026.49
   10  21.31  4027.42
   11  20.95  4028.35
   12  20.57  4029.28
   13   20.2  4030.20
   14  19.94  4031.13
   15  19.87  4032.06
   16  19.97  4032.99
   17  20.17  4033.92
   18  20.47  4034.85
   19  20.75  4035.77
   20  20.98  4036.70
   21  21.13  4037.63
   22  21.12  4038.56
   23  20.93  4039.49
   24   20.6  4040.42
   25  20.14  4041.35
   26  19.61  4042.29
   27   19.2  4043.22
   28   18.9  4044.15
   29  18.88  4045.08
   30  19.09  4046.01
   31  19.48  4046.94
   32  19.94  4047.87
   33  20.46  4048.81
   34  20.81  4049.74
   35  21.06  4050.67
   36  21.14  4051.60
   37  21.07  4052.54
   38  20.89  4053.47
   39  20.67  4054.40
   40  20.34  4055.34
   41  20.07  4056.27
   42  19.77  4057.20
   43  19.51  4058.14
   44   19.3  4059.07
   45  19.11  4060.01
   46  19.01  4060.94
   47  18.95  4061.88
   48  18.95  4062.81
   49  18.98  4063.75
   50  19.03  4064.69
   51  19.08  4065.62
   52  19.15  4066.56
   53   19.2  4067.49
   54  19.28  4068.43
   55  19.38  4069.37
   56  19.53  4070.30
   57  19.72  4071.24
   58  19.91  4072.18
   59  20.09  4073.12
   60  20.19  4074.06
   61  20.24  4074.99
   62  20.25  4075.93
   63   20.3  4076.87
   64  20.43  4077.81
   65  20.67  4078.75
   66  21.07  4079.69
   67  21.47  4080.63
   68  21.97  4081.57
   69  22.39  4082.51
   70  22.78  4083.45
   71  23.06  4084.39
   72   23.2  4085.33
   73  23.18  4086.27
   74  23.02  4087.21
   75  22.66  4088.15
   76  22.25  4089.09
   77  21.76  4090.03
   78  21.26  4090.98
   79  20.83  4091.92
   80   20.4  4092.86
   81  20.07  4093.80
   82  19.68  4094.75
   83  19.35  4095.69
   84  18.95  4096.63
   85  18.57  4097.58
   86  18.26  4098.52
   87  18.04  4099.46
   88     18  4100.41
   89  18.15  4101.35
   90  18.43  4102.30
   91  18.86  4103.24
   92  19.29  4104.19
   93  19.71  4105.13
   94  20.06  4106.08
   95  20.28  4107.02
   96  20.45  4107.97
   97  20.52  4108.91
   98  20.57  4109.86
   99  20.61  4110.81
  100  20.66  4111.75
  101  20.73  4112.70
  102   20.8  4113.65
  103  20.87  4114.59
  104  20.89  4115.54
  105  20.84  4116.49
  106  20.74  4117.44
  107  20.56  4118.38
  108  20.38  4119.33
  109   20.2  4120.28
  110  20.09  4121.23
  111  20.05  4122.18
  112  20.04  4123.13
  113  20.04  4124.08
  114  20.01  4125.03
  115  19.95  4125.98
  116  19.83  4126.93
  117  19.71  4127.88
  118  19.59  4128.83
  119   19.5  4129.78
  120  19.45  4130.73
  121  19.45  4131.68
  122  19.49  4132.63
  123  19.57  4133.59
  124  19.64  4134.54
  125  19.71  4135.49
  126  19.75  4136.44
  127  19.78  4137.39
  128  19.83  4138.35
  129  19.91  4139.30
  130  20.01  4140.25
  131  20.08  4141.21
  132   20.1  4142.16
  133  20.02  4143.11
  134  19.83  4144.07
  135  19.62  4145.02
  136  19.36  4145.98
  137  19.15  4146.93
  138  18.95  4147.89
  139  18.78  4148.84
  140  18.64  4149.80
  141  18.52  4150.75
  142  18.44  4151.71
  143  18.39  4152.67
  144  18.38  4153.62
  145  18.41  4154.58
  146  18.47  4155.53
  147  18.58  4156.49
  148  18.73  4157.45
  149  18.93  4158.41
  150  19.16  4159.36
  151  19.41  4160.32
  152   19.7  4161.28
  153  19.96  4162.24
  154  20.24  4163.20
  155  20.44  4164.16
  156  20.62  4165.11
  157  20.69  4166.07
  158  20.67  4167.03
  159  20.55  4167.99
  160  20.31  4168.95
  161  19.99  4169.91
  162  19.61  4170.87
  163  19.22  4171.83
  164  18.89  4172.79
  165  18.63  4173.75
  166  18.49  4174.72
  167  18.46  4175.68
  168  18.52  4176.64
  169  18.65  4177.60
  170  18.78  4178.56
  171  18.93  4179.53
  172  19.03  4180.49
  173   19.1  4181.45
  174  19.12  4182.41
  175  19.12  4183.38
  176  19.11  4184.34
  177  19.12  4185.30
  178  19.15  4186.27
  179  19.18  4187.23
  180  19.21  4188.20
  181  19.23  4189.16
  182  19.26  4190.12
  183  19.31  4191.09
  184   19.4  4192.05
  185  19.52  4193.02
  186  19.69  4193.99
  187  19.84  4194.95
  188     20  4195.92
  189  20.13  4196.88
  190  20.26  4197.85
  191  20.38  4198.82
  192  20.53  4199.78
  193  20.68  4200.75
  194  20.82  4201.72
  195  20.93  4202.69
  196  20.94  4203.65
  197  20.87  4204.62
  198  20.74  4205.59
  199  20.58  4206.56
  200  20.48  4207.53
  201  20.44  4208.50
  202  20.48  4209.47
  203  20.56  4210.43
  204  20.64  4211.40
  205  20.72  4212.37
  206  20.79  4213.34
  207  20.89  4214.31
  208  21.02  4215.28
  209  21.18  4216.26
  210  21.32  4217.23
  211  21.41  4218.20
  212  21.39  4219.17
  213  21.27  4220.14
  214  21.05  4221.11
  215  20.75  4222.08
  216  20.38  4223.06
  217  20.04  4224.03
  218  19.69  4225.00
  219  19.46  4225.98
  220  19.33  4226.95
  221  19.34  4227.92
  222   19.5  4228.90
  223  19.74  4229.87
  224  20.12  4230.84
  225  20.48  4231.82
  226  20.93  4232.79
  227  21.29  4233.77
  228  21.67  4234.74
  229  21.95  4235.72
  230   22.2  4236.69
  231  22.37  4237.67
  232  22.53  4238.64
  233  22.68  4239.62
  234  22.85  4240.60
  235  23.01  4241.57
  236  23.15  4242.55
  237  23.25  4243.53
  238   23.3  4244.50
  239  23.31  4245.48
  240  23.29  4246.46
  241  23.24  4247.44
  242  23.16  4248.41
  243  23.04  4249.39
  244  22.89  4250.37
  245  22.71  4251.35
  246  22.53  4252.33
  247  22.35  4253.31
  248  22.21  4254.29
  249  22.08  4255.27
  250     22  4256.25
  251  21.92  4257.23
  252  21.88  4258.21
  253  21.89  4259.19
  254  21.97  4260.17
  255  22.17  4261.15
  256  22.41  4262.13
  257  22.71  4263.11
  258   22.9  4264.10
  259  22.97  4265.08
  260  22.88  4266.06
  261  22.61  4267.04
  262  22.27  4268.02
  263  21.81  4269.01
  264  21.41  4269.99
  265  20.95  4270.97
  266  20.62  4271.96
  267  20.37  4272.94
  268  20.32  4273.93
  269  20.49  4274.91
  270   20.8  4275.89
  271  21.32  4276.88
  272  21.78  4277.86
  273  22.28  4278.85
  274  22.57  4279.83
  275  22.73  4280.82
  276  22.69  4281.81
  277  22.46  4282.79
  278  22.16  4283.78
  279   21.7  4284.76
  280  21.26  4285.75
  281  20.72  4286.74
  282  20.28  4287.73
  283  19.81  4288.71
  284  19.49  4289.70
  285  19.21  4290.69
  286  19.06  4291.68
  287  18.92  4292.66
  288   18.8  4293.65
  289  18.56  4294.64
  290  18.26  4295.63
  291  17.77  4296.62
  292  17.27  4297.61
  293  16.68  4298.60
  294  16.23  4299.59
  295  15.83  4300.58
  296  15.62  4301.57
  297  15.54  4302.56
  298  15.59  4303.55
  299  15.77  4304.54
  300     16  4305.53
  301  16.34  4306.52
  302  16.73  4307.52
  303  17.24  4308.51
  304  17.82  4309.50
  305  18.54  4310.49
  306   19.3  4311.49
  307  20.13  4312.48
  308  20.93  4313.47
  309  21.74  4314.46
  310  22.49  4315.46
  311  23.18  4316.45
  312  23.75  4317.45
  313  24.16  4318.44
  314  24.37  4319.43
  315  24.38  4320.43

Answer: 0.09 mag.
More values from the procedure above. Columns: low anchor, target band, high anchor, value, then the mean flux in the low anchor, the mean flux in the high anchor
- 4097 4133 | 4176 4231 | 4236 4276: 0.07 mag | 19.8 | 22.3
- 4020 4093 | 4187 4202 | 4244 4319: 0.04 mag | 20.6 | 20.7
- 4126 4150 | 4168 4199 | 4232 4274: 0.07 mag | 19.6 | 22.3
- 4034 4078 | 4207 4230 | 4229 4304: 0.02 mag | 19.9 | 21.1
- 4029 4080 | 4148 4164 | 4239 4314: 0.07 mag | 20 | 20.6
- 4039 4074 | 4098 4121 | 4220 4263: 0.02 mag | 19.8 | 21.8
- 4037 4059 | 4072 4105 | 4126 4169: -0.03 mag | 20.2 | 19.5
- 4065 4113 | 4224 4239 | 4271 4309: -0.06 mag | 20.3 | 19.2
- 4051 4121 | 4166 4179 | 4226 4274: 0.10 mag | 20.3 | 22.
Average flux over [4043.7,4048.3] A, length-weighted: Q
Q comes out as 19.3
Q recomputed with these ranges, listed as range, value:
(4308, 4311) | 17.9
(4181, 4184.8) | 19.1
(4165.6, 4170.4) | 20.4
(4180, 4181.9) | 19.1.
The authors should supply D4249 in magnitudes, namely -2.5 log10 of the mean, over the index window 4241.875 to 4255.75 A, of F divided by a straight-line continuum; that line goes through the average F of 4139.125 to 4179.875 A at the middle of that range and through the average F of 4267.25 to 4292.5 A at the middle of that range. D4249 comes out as -0.11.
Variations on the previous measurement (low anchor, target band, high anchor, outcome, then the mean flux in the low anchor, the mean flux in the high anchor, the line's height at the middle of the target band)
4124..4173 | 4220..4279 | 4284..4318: -0.14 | 19.5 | 18.8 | 19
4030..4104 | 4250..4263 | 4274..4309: -0.16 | 20.2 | 19.1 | 19.3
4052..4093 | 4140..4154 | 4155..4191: 0.02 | 20.6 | 19.3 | 19.6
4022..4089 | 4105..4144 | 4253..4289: 0.04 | 20.5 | 21.8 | 20.9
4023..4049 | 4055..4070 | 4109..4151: 0.05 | 20.4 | 19.9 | 20.3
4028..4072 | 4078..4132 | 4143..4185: -0.04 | 19.9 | 19.2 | 19.6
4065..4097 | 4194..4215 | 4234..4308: 0.02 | 20.8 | 20.9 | 20.8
